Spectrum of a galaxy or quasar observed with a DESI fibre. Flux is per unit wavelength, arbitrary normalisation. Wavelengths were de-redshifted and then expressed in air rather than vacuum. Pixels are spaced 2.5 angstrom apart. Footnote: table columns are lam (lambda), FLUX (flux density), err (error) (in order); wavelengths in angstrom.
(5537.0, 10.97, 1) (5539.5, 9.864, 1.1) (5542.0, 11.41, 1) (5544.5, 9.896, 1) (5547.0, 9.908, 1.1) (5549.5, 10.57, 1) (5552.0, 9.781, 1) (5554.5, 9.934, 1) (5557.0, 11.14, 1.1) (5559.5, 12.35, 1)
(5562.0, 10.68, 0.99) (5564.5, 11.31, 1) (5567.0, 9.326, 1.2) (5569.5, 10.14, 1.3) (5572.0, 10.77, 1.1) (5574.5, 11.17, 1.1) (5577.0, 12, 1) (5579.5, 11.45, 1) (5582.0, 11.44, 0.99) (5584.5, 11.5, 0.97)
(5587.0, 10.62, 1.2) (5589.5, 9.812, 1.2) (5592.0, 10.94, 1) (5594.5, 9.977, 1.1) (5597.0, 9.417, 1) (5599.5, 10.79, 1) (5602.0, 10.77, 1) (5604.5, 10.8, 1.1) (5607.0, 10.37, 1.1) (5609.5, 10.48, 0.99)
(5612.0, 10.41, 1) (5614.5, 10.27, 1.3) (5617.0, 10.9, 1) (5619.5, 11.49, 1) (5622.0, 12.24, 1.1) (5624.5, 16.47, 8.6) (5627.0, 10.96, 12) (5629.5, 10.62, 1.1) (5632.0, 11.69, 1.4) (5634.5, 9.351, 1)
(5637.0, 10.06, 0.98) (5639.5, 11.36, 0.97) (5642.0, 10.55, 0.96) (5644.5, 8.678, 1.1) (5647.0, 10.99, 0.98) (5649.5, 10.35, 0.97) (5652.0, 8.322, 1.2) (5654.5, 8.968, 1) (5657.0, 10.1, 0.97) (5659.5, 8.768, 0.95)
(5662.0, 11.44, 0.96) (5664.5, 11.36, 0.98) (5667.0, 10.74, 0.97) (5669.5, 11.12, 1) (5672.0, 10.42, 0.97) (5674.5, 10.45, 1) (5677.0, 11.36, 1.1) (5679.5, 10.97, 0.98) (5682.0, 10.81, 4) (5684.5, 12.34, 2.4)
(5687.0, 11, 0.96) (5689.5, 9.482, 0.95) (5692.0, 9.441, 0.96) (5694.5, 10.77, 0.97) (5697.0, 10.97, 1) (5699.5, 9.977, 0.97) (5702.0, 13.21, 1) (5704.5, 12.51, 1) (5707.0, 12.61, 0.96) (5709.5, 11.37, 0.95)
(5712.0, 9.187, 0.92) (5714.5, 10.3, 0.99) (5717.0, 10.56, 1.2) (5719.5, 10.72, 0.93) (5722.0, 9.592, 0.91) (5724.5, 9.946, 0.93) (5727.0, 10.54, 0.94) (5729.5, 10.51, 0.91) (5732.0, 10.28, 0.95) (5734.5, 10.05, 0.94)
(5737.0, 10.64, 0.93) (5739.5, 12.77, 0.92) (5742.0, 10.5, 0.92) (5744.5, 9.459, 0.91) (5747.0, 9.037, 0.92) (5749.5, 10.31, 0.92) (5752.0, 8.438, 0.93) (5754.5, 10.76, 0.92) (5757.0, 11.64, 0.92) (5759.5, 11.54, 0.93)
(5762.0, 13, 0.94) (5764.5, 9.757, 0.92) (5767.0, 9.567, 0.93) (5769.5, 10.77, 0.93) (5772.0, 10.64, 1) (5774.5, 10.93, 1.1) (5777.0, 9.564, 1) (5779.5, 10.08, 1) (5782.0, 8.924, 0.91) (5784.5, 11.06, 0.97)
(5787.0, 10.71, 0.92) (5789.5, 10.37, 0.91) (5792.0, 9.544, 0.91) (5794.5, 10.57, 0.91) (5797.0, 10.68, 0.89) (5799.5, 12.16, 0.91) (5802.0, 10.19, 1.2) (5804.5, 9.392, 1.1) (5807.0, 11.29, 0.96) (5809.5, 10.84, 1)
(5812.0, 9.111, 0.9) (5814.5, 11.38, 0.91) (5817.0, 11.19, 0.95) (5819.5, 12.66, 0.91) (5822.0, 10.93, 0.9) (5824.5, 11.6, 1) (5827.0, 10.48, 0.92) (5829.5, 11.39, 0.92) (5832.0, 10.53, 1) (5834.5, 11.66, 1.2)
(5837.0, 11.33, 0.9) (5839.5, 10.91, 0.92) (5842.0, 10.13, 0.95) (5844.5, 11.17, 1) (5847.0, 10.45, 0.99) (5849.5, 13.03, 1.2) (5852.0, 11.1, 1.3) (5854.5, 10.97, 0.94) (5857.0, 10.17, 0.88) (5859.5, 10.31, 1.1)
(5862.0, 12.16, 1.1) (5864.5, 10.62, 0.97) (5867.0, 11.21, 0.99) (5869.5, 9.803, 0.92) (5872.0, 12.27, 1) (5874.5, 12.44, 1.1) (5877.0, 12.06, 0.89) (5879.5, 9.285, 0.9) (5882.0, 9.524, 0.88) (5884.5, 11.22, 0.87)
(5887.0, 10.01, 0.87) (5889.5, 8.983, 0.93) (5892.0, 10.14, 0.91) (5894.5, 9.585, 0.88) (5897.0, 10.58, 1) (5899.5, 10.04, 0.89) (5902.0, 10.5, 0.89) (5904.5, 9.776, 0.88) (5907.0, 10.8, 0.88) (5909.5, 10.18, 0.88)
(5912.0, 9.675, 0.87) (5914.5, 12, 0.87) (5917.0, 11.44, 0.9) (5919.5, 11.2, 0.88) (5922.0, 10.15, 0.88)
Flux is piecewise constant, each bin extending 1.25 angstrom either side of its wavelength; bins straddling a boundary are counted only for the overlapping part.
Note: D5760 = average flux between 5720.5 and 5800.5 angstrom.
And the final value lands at 10.4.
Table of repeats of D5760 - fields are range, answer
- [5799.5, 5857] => 11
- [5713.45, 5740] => 10.5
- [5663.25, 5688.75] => 11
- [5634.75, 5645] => 10.2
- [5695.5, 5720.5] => 11.1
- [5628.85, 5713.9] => 10.6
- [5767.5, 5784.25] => 10.2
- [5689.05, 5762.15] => 10.6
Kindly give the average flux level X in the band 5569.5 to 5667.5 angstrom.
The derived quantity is 10.7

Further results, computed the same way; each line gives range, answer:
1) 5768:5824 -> 10.6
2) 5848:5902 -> 10.7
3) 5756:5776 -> 11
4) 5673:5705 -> 11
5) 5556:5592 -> 11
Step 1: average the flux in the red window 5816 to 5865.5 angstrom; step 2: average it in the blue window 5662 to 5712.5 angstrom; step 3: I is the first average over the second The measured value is 1.01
